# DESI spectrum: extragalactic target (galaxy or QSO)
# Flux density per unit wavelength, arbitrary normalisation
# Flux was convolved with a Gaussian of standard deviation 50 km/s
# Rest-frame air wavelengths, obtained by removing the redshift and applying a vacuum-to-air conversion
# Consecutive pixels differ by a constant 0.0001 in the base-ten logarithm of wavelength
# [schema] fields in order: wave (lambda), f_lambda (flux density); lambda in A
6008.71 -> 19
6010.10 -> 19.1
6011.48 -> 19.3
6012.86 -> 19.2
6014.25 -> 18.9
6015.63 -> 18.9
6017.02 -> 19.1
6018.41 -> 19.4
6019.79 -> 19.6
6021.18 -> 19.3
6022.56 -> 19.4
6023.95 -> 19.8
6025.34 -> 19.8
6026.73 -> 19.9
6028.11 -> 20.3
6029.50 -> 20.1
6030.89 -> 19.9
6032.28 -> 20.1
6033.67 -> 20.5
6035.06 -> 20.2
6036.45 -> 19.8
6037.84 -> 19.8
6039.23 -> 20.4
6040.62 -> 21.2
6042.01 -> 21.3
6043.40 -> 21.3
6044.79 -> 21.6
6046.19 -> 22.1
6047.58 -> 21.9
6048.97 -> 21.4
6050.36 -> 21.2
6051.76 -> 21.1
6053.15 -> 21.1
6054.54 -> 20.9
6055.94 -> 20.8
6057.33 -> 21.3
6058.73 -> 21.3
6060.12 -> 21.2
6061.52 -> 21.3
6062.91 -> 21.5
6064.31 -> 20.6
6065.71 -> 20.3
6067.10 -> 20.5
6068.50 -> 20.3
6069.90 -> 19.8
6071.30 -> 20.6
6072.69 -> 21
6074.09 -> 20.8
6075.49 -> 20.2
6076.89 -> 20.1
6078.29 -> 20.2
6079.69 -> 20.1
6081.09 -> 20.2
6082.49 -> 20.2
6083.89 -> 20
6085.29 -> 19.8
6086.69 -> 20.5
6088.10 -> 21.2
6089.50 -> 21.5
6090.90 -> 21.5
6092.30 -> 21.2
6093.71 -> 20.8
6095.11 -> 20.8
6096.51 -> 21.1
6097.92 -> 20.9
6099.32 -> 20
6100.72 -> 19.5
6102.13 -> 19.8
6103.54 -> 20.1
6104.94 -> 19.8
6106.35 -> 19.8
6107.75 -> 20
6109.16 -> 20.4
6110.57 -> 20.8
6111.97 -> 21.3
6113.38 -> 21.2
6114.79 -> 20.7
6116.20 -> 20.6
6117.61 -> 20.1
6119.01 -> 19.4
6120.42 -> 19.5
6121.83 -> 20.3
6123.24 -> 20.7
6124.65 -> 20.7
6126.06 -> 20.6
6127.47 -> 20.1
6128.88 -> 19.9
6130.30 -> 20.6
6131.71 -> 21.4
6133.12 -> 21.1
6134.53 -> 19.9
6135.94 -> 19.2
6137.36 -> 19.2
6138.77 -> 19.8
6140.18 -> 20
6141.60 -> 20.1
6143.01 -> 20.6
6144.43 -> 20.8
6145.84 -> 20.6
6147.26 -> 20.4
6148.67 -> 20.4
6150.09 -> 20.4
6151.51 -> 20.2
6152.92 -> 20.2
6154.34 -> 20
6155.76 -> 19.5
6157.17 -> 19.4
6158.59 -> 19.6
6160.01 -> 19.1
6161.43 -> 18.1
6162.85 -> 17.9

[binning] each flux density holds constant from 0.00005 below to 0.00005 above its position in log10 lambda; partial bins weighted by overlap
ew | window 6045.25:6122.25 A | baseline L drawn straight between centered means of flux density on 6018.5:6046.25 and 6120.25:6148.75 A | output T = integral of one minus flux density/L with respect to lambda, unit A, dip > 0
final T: -1.3 A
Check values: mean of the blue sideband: 20.3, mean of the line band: 20.6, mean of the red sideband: 20.3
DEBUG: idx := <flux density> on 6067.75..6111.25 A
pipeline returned 20.4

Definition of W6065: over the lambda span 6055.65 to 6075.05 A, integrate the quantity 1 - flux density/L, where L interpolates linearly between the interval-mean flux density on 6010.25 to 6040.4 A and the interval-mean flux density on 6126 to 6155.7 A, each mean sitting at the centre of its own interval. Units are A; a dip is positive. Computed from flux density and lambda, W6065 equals -0.9 A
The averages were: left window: 19.7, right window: 20.2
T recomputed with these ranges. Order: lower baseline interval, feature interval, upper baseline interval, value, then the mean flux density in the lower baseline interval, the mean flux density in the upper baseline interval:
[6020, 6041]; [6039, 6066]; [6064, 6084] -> -1.40 A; 20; 20.3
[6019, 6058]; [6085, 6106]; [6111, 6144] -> -0.16 A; 20.6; 20.3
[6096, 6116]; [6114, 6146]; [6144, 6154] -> 0.22 A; 20.4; 20.4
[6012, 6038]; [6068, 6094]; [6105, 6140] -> -0.64 A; 19.7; 20.3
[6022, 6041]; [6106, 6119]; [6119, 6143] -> -0.22 A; 20.1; 20.2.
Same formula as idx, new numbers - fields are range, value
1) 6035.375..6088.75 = 20.8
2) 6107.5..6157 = 20.3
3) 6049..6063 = 21.2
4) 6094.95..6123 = 20.3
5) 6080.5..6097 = 20.7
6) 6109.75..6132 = 20.5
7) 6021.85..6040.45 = 20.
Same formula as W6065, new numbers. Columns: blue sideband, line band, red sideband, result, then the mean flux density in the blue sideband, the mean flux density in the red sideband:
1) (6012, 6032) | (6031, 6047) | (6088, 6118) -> -0.8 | 19.6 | 20.6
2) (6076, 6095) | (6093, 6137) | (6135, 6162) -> -0.2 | 20.6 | 19.9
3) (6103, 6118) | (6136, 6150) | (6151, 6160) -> -0.2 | 20.4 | 19.8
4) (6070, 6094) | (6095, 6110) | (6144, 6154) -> 0.2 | 20.6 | 20.4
